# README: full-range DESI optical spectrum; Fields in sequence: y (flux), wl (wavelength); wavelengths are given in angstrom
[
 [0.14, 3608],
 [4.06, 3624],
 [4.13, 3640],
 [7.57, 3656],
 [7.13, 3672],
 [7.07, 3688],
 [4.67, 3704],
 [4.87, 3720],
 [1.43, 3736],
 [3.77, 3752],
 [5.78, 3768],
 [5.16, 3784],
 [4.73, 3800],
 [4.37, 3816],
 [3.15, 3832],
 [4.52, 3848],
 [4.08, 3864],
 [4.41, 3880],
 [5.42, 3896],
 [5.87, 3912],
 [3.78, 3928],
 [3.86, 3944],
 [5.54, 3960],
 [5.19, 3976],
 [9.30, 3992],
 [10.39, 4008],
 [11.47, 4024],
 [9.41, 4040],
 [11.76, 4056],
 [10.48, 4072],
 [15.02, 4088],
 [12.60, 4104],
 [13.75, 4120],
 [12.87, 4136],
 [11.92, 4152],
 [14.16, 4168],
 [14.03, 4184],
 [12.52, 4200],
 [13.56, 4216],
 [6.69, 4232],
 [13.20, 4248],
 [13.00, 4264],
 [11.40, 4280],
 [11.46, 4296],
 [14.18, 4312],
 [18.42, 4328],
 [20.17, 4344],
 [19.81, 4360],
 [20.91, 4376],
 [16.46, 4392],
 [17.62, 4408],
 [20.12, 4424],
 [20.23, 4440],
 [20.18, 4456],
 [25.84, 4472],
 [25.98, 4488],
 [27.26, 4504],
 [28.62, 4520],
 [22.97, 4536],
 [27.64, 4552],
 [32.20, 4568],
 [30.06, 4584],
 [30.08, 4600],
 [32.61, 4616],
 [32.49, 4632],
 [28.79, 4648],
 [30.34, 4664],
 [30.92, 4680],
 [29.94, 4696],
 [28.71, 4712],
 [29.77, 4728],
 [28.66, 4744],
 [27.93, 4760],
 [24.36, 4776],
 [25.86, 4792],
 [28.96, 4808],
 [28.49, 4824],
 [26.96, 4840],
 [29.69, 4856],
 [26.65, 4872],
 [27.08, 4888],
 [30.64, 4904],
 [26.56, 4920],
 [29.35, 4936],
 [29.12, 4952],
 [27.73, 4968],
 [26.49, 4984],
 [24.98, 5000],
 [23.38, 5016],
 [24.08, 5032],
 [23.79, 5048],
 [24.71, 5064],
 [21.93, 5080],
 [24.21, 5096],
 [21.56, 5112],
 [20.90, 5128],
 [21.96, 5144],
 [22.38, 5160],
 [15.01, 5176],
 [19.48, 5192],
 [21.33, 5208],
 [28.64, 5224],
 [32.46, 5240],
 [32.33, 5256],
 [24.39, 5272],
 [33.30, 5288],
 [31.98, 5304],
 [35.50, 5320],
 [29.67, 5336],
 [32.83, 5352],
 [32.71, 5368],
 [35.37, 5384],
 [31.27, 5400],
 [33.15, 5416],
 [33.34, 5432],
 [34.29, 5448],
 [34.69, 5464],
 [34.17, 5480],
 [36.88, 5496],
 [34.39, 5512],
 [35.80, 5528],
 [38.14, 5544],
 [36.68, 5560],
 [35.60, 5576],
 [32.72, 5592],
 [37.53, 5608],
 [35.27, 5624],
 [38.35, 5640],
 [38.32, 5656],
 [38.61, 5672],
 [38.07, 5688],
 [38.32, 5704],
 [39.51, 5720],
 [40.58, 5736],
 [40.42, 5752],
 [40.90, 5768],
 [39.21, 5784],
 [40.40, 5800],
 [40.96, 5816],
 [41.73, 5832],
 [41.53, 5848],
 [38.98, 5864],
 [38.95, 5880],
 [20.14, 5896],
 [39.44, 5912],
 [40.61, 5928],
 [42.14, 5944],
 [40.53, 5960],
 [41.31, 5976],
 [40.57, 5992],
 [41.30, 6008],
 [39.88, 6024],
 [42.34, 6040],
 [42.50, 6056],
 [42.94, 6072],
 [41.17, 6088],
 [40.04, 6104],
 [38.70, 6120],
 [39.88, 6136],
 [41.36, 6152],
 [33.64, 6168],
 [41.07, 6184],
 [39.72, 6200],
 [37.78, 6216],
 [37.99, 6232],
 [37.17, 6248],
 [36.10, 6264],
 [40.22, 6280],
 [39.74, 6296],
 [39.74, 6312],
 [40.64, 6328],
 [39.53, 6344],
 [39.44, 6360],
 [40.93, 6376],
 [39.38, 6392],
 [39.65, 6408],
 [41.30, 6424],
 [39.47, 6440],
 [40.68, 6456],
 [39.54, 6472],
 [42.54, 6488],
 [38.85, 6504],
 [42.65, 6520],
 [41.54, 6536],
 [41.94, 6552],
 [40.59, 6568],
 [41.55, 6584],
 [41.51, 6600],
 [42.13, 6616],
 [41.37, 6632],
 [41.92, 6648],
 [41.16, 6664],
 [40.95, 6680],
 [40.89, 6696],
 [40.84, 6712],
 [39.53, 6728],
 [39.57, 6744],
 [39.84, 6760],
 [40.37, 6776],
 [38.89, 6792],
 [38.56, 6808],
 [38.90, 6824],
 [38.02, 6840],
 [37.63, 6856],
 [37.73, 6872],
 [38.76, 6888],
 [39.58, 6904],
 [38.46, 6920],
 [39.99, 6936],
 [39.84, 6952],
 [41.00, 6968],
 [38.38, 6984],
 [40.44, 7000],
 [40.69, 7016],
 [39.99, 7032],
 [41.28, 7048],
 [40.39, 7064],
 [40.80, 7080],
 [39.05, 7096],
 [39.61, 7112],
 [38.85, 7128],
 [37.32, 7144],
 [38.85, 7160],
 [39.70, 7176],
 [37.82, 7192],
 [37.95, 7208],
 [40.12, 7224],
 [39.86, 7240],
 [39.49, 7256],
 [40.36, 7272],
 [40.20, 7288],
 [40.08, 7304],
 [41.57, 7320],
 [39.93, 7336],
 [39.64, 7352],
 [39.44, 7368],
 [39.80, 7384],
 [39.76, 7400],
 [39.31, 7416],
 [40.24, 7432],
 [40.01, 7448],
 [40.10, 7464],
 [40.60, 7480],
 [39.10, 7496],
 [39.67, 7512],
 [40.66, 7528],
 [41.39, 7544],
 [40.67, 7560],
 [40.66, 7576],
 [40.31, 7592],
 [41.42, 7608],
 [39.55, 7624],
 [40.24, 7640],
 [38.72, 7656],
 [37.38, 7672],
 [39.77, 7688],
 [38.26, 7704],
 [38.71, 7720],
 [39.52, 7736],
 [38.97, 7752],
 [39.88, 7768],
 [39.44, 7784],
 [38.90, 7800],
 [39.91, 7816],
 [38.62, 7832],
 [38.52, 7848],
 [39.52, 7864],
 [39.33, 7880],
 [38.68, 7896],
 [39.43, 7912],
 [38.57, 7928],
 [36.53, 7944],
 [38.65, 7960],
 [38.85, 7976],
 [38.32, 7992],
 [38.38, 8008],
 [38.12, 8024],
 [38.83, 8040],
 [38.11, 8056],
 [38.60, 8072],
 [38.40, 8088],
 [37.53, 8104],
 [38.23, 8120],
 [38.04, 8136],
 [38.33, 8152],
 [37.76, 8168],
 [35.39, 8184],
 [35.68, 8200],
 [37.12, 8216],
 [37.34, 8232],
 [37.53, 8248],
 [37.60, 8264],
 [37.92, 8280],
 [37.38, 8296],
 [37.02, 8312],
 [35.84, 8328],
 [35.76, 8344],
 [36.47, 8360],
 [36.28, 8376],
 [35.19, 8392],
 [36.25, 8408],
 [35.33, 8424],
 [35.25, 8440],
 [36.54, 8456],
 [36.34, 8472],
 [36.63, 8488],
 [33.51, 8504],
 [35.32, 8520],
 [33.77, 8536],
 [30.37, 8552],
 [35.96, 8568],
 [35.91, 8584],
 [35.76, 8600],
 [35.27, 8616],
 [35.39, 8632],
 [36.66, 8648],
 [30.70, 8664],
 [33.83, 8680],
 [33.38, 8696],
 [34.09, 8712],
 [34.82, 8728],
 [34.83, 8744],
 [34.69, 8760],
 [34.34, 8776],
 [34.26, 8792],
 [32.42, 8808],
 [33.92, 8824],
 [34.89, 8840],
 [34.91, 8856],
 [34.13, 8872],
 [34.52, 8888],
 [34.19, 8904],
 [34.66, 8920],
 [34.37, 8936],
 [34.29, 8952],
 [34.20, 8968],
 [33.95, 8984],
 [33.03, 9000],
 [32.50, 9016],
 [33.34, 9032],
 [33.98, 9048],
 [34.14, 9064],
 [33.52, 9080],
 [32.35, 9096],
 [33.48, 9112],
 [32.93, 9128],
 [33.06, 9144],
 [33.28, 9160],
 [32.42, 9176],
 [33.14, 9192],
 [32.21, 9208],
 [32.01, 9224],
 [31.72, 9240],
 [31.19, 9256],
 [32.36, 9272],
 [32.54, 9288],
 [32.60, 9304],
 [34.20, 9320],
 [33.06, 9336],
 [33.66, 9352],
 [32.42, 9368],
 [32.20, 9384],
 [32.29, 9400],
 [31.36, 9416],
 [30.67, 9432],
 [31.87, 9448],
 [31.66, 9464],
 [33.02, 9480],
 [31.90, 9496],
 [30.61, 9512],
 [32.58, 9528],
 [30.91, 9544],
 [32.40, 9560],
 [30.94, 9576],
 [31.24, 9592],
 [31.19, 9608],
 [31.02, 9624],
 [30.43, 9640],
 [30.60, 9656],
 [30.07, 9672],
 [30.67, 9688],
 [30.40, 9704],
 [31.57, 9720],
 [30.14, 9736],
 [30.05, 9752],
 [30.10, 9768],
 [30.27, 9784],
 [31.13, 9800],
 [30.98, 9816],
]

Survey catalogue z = 0.000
